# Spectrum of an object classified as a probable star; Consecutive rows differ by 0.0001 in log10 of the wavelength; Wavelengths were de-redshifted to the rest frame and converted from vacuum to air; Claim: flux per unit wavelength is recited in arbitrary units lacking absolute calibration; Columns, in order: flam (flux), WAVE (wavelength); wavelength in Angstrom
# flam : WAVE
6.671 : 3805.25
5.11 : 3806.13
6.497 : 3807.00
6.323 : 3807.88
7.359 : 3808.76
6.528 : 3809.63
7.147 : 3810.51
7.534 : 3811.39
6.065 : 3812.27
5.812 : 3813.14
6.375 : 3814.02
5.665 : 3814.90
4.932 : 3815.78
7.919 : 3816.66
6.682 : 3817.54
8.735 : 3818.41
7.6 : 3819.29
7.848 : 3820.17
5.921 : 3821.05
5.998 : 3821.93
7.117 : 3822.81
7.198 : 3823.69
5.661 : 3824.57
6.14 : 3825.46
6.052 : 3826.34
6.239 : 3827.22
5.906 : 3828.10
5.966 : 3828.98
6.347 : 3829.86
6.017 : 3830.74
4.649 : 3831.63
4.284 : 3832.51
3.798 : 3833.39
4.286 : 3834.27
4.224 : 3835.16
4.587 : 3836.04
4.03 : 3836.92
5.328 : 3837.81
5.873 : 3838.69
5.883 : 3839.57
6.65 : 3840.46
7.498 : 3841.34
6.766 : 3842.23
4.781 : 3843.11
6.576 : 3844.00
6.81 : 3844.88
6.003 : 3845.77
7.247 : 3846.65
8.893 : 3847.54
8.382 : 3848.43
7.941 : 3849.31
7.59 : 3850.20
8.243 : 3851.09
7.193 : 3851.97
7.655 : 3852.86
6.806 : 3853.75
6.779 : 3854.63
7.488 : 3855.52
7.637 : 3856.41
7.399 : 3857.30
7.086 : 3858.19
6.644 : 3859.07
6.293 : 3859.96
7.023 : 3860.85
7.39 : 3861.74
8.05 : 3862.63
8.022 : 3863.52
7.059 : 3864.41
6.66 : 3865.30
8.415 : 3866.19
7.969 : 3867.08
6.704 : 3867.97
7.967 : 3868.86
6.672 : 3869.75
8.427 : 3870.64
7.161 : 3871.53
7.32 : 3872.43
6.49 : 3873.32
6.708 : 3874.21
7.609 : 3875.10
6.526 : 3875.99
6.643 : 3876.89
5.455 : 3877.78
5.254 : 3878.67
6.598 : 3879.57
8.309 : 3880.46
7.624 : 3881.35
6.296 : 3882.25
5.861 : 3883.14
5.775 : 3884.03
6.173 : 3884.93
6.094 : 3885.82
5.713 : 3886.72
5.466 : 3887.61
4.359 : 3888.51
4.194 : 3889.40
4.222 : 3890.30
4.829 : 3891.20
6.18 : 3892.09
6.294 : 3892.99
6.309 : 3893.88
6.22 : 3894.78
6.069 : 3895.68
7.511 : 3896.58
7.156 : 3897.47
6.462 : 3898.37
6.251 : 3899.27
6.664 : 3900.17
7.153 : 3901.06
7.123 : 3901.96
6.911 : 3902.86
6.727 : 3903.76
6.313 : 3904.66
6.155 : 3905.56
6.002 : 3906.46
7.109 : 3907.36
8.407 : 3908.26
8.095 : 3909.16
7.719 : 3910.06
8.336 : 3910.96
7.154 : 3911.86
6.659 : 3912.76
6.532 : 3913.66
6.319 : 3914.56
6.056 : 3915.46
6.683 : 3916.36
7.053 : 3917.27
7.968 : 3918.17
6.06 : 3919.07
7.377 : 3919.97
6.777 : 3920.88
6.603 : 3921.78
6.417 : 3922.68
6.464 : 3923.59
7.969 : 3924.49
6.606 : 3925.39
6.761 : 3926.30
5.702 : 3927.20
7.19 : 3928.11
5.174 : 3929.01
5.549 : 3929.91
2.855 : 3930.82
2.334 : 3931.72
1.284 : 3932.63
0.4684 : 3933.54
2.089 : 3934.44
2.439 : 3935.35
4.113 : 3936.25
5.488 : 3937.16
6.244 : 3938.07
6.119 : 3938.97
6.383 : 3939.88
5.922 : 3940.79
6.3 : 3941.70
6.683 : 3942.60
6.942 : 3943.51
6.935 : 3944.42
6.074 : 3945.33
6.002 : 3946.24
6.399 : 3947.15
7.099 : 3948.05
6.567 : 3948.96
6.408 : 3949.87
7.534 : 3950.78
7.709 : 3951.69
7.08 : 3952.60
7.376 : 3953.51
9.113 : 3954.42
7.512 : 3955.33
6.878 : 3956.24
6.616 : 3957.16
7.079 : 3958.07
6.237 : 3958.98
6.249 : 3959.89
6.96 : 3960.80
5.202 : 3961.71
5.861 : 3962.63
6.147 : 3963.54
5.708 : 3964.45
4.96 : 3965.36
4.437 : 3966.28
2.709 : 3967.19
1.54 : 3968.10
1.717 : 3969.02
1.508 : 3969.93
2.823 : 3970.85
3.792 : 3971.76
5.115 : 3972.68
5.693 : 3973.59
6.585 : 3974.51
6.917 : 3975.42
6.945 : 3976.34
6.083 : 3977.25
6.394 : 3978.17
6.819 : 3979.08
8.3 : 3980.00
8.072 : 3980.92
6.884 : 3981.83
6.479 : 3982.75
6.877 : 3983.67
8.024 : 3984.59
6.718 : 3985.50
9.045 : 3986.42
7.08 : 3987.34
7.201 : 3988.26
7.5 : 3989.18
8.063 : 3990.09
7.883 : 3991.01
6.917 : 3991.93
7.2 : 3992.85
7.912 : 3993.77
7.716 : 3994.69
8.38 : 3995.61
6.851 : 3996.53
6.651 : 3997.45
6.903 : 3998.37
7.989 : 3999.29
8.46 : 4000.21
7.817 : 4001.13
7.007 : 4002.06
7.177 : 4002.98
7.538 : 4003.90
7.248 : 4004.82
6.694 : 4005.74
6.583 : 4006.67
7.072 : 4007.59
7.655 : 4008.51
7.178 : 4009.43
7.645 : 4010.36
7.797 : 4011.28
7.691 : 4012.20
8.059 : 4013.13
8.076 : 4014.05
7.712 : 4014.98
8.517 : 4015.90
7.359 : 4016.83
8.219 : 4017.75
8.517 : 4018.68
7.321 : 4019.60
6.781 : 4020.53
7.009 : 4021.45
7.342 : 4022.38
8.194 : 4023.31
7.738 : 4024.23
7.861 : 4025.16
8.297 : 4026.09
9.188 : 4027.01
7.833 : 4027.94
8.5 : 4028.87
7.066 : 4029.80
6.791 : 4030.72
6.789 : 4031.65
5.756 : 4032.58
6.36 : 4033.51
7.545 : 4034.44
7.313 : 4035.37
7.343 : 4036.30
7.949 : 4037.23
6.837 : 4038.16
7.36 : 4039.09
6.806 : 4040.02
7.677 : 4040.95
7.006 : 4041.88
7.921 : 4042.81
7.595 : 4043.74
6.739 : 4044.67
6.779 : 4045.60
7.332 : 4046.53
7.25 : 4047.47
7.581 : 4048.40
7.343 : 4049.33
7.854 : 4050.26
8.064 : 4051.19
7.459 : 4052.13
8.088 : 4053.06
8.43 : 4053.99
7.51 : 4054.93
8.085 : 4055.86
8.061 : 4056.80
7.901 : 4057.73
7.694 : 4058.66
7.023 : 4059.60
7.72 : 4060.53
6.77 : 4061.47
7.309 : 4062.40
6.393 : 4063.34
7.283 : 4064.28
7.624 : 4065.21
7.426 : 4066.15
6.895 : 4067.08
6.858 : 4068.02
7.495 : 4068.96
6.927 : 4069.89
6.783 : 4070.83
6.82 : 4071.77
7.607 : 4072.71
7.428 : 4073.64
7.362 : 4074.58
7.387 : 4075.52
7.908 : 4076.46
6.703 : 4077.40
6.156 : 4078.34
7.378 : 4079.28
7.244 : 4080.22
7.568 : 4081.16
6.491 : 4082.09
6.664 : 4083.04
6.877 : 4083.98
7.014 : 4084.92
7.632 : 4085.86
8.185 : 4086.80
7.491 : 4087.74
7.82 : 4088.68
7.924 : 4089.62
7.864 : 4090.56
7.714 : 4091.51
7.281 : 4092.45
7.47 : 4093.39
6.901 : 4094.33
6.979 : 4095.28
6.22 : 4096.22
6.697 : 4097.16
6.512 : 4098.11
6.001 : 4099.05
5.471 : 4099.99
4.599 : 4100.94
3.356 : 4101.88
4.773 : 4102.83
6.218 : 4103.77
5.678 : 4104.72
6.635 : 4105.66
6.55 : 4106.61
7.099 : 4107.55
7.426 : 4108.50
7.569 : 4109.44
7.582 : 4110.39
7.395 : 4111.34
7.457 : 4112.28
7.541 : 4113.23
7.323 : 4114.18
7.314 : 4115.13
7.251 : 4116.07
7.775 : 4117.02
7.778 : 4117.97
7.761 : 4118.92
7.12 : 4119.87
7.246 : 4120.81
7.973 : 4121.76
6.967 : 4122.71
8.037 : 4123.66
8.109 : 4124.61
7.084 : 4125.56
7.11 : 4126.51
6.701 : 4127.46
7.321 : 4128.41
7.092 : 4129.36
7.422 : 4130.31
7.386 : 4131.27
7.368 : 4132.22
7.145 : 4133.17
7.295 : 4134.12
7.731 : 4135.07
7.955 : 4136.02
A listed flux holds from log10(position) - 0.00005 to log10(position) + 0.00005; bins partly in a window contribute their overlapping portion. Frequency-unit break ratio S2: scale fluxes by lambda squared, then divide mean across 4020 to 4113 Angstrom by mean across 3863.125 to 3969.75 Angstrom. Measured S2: 1.2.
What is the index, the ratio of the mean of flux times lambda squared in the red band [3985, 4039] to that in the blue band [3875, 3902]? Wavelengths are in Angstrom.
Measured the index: 1.3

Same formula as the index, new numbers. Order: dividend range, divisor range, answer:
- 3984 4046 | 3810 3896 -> 1.25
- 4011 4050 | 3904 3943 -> 1.33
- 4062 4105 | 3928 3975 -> 1.37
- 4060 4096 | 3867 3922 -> 1.20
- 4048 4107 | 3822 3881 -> 1.19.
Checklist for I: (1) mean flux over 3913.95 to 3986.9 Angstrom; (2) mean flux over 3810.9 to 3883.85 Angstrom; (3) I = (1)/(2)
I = 0.9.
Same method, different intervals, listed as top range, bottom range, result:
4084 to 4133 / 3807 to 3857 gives 1.09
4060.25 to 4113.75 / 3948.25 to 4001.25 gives 1.07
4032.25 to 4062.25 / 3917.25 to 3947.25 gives 1.33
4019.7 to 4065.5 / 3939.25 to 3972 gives 1.27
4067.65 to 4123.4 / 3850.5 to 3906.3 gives 1.05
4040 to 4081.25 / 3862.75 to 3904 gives 1.12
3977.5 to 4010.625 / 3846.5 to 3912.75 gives 1.07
